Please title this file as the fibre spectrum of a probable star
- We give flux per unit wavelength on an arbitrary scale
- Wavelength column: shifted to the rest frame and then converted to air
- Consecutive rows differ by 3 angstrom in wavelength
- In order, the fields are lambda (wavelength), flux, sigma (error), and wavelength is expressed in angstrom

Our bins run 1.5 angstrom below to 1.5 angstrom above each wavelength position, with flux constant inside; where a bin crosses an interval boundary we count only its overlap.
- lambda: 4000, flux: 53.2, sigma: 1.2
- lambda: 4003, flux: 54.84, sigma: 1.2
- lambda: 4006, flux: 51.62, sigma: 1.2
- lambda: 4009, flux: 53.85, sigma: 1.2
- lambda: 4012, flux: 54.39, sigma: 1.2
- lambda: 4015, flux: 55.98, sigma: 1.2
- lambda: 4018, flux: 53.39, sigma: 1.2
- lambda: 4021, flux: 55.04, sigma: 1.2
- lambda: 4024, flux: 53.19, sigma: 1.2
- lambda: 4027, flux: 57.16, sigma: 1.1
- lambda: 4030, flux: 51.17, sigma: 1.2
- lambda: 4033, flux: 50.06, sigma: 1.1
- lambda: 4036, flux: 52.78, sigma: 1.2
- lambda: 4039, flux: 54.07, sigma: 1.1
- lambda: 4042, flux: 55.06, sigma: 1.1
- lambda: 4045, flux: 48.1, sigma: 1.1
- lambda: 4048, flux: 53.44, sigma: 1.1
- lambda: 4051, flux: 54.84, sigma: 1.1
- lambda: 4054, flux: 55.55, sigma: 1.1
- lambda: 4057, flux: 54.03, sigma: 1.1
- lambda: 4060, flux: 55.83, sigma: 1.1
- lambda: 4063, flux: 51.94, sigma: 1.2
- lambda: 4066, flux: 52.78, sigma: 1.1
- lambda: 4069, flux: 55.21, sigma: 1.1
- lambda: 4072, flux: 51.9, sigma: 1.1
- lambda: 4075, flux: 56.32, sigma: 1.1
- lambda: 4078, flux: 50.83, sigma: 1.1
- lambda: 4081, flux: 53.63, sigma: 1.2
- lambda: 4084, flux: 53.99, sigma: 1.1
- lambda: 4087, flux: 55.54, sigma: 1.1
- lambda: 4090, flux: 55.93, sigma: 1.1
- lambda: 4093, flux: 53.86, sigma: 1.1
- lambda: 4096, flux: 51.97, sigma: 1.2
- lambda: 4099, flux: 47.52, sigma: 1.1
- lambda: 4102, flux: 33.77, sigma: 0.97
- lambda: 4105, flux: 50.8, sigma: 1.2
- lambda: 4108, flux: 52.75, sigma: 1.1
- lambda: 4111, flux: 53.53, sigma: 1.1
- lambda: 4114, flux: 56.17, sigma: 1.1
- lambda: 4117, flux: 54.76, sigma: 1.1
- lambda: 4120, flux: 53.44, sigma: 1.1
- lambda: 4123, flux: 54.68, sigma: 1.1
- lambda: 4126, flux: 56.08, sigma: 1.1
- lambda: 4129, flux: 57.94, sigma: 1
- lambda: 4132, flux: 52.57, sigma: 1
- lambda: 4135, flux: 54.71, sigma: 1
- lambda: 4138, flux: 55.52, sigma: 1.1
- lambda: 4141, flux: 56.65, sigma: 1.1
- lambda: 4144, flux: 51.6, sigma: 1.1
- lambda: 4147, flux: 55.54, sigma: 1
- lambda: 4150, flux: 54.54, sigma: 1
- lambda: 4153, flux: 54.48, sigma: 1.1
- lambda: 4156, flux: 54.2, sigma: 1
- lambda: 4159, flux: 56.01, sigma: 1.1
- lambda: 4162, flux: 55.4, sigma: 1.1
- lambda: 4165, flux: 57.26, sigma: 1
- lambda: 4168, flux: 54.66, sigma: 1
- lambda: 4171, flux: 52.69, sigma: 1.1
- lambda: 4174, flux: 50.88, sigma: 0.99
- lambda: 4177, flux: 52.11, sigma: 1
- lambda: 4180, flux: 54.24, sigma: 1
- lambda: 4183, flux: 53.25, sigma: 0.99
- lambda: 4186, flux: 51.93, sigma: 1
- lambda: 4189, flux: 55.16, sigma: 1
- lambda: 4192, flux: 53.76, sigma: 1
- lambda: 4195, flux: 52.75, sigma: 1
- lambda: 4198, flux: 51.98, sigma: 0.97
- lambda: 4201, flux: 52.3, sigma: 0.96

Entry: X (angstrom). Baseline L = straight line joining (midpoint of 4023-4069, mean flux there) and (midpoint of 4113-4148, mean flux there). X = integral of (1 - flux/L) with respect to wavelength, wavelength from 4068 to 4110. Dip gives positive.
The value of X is 1.9 angstrom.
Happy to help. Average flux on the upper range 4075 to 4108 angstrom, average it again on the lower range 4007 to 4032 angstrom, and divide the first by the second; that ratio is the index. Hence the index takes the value 0.94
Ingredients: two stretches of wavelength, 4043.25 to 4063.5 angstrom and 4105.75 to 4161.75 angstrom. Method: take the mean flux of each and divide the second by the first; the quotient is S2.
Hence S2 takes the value 1.02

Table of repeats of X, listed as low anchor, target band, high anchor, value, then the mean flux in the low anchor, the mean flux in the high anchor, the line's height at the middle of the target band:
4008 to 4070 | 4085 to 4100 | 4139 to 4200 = 0.2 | 53.7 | 54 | 53.8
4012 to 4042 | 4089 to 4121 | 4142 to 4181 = 1.6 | 53.8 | 54.2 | 54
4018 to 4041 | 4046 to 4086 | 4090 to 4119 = -1.3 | 53.4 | 50.9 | 52.2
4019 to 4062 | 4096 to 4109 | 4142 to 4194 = 1.7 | 53.6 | 54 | 53.8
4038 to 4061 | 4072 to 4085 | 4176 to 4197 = 0.1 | 53.8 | 53.3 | 53.7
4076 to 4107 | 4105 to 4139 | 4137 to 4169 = -1.0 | 50.9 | 55.1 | 53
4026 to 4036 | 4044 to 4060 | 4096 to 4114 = -0.7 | 52.6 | 48.7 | 51.5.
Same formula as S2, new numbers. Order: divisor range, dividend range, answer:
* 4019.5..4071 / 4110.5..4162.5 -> 1.03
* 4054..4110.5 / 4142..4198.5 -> 1.03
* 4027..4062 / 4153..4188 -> 1.01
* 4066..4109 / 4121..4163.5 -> 1.06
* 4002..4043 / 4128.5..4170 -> 1.02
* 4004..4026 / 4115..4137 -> 1.02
